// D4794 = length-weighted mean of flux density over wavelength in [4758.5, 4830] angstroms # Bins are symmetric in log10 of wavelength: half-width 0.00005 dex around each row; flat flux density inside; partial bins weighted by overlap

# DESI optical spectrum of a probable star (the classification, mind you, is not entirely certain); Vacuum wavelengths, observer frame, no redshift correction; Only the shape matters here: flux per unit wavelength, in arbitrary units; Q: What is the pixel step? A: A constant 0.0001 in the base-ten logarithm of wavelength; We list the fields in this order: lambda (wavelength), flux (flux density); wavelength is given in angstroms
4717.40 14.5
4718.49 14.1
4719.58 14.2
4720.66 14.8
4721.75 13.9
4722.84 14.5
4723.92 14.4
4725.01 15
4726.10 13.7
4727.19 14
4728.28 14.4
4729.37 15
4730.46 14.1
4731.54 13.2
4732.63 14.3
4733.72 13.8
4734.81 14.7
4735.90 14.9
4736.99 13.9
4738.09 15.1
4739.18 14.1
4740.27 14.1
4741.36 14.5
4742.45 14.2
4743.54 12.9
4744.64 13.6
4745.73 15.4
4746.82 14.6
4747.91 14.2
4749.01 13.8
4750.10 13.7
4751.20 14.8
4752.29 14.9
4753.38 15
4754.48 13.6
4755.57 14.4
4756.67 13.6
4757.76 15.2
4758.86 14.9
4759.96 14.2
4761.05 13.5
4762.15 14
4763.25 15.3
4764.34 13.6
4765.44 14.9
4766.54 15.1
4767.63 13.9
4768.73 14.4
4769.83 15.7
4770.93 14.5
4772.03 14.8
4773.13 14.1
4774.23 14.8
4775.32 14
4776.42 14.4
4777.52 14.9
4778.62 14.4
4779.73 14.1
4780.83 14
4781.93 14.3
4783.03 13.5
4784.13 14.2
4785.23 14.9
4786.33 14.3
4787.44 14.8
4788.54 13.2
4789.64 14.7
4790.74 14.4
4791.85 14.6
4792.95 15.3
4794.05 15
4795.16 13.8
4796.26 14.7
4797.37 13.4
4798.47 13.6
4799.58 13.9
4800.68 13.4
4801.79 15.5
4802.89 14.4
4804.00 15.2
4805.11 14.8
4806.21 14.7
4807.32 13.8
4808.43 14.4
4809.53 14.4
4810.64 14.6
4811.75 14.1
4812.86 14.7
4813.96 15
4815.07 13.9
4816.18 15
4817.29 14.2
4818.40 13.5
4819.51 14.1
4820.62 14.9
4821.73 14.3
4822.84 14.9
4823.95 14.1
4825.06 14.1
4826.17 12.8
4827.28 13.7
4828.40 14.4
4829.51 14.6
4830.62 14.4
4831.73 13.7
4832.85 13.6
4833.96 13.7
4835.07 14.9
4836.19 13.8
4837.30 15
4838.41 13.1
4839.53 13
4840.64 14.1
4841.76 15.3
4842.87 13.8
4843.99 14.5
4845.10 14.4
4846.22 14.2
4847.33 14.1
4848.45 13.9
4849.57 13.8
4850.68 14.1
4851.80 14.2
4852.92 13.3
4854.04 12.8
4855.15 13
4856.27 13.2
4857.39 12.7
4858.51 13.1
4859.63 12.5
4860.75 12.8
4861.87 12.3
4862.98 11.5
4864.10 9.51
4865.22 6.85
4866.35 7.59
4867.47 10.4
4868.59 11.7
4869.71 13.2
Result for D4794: 14.4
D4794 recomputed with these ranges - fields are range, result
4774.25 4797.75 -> 14.3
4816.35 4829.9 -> 14.1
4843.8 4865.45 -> 12.9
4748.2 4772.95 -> 14.4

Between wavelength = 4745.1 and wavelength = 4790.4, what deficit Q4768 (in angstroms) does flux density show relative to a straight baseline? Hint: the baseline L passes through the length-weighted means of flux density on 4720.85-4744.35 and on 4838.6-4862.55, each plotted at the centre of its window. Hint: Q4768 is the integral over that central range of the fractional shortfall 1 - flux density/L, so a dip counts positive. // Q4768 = -1.22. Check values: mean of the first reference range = 14.2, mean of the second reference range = 13.6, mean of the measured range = 14.4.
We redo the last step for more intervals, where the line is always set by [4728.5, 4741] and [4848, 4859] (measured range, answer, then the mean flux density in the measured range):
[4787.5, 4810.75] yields -0.9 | 14.4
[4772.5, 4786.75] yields -0.3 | 14.3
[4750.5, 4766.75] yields -0.4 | 14.4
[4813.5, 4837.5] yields -1.0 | 14.2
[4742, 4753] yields 0.0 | 14.2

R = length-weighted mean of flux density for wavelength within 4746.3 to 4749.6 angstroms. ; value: 14.2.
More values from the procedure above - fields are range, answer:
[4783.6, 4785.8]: 14.6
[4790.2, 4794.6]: 14.8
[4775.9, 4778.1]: 14.7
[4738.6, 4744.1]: 14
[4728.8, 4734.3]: 14.1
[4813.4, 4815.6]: 14.5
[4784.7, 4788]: 14.6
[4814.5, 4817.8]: 14.4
